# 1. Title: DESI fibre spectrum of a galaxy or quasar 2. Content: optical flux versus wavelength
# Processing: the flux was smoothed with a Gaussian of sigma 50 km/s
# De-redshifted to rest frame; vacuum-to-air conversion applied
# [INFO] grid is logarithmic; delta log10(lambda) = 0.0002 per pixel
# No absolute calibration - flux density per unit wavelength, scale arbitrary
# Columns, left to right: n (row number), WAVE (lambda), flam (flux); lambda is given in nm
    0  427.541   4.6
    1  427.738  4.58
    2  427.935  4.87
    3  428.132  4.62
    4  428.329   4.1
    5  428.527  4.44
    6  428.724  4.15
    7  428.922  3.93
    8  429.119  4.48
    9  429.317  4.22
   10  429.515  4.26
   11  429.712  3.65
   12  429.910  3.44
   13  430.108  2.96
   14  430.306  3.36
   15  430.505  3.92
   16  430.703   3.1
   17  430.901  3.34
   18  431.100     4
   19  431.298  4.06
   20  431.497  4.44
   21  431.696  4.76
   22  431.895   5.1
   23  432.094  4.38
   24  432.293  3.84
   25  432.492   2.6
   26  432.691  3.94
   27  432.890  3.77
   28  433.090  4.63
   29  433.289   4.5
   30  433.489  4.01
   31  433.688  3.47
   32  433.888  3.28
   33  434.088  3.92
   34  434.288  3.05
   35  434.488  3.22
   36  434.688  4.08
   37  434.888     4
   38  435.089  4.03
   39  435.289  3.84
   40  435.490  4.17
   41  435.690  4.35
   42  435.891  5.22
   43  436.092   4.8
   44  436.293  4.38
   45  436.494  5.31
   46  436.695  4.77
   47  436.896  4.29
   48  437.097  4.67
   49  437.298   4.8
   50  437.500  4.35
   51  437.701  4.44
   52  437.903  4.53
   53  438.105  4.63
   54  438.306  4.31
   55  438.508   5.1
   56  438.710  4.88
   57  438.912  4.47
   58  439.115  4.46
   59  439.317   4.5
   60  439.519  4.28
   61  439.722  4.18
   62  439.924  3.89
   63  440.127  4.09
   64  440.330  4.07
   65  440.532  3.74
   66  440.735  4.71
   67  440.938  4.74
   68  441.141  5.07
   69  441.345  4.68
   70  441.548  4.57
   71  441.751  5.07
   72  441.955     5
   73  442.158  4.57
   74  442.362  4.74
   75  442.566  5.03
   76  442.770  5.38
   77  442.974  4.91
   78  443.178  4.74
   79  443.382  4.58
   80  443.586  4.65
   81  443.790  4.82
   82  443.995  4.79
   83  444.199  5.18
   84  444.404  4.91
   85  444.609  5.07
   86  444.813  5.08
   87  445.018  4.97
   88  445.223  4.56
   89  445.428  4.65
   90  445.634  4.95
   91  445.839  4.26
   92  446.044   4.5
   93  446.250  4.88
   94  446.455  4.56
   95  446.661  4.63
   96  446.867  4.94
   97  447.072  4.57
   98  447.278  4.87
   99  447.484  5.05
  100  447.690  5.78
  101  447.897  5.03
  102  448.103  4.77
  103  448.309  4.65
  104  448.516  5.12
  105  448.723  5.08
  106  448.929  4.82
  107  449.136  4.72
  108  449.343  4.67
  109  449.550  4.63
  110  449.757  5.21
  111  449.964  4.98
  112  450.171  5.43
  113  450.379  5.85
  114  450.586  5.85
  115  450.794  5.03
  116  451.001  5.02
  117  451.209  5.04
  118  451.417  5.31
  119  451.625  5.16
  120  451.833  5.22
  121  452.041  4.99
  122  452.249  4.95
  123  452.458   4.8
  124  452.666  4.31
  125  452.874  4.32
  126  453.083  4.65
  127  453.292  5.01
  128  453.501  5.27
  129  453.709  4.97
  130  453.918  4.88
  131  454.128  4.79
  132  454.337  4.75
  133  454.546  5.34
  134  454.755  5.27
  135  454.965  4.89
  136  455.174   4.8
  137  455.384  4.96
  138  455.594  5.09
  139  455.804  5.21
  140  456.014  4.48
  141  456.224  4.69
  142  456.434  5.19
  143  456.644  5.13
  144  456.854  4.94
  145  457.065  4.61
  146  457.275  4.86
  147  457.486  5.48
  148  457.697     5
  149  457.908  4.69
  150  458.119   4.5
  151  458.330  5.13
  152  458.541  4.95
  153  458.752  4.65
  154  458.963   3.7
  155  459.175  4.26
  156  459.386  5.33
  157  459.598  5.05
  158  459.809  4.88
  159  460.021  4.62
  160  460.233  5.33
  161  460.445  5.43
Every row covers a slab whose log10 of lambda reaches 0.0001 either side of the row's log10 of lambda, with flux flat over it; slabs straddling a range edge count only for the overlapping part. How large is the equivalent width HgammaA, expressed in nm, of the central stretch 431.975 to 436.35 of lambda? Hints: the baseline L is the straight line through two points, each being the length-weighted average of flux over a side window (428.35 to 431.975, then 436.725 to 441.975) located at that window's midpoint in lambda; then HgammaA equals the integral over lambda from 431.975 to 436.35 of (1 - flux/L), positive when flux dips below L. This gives 0.24 nm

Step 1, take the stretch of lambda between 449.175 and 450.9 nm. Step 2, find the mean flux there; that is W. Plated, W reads 5.19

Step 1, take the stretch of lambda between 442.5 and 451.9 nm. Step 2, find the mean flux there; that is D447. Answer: 4.95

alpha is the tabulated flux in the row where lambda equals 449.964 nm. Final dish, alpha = 4.98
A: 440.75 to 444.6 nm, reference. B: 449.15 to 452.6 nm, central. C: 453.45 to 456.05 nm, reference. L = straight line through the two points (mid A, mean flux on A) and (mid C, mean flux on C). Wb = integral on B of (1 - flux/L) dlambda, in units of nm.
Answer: -0.119 nm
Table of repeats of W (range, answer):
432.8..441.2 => 4.31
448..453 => 5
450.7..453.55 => 4.93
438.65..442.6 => 4.52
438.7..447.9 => 4.71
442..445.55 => 4.86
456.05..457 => 4.94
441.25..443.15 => 4.88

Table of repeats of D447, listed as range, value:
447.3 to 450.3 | 5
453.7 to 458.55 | 4.94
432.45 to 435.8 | 3.84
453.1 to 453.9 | 5.02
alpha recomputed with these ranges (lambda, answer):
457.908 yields 4.69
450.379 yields 5.85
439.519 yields 4.28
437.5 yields 4.35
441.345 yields 4.68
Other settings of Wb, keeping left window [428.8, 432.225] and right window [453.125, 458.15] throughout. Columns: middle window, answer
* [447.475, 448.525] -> -0.09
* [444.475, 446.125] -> -0.08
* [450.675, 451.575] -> -0.06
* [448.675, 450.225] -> -0.07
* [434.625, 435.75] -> 0.02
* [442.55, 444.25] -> -0.16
